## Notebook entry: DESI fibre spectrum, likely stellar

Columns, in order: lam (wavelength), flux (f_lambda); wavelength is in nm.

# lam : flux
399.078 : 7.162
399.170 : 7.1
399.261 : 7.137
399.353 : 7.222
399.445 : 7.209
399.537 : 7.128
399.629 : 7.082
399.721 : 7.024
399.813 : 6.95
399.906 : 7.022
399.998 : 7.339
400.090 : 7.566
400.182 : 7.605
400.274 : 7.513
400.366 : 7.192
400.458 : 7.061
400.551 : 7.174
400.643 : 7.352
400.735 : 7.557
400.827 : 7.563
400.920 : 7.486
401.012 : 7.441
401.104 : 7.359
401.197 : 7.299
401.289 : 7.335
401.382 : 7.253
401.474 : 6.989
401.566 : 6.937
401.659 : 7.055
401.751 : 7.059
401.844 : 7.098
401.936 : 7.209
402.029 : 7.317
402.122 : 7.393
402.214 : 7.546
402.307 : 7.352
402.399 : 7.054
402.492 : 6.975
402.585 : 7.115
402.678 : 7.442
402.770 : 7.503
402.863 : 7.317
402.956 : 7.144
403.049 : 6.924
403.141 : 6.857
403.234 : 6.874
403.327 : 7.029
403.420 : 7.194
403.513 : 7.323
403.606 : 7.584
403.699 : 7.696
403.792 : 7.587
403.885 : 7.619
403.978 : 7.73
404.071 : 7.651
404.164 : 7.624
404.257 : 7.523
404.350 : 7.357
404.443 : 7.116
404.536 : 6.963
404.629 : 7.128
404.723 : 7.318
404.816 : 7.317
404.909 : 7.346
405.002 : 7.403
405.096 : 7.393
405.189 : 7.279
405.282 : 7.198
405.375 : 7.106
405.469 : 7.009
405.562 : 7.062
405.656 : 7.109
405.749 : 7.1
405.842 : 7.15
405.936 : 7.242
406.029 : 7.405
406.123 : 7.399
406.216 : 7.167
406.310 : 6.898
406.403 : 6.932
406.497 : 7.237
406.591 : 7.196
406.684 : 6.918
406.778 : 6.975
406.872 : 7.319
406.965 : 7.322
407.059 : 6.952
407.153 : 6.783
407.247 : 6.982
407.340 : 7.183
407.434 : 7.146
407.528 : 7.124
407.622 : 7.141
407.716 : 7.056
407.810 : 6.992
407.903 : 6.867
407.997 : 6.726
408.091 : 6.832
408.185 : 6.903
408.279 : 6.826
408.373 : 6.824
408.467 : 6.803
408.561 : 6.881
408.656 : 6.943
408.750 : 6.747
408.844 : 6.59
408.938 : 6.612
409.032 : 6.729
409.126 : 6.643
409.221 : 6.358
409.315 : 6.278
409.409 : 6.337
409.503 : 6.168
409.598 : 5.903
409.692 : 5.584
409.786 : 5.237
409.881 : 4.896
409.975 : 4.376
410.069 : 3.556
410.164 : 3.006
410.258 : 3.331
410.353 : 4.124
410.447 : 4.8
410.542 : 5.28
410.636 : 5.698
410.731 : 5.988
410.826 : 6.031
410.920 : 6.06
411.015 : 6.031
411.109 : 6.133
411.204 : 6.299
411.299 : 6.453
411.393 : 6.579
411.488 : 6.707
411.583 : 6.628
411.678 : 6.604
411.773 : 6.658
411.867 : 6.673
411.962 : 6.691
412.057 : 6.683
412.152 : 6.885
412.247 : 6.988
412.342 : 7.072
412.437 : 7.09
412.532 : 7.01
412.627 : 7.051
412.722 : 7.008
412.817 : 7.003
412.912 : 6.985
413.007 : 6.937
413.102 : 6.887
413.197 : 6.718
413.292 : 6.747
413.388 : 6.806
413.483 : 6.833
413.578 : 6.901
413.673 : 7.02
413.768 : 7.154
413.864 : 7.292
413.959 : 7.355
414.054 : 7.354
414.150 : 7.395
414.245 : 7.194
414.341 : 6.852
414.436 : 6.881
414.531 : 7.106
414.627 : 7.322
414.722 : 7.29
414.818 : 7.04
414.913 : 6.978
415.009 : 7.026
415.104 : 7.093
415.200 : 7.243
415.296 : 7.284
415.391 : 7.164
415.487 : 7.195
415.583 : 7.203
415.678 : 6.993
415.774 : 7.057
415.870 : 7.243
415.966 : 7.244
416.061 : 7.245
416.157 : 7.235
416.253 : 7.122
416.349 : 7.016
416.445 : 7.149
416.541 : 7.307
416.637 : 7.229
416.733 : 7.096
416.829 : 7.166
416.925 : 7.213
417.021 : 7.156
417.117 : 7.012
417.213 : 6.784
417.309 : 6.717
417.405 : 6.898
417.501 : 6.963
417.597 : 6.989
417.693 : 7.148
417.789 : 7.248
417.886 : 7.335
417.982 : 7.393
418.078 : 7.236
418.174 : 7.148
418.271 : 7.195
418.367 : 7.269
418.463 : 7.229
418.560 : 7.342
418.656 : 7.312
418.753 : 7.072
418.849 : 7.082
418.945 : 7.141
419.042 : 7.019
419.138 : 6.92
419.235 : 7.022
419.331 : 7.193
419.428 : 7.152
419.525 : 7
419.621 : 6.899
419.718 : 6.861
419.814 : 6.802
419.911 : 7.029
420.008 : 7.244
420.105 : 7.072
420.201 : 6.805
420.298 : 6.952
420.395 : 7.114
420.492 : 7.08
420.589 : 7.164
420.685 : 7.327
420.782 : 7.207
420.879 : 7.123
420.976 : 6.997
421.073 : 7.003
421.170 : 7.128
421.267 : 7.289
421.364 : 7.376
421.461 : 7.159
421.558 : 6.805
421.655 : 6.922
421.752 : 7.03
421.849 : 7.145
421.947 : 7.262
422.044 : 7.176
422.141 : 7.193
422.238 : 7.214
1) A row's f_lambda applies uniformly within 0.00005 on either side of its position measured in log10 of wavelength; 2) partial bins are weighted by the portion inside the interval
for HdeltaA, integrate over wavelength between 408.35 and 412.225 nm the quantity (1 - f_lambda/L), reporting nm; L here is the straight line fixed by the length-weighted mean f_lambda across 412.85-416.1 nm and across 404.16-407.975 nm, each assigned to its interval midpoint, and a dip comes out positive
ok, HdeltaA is 0.626 nm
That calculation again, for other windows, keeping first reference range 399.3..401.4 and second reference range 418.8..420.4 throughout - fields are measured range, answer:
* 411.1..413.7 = 0.12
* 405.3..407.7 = 0.03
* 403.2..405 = -0.03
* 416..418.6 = -0.03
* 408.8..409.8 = 0.13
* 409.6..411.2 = 0.47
